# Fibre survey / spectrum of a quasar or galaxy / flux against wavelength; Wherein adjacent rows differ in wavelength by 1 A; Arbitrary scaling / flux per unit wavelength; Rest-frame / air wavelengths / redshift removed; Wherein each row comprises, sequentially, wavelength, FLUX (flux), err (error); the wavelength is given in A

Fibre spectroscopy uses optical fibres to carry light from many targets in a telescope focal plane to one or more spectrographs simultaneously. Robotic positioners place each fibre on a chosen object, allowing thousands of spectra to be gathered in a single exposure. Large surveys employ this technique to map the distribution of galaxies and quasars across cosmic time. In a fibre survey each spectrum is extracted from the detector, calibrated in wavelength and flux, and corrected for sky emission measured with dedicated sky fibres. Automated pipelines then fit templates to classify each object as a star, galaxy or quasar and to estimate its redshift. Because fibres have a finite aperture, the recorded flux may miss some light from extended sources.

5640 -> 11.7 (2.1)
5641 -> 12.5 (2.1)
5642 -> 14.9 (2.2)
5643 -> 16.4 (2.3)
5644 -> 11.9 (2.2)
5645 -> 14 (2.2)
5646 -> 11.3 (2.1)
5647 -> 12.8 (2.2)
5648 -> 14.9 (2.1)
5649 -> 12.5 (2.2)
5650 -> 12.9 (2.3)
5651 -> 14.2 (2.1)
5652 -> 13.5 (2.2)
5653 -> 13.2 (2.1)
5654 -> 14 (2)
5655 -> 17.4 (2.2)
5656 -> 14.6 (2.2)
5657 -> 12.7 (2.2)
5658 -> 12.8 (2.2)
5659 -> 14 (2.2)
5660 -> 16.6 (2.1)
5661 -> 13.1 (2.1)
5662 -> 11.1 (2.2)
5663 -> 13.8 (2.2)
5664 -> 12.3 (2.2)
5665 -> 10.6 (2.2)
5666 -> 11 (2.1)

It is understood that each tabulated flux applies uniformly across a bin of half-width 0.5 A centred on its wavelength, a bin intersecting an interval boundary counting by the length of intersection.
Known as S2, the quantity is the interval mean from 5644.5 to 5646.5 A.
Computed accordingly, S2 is 12.7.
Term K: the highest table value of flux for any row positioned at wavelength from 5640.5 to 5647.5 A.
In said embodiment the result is 16.4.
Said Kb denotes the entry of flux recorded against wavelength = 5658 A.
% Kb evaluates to 12.8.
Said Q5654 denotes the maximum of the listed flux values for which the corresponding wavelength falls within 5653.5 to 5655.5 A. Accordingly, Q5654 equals 17.4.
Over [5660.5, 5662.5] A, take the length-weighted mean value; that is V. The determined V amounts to 12.1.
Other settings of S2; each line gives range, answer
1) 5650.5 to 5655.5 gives 14.5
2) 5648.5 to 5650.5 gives 12.7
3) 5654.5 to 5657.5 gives 14.9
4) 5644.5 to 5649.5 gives 13.1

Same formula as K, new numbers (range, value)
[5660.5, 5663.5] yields 13.8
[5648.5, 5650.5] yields 12.9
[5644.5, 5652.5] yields 14.9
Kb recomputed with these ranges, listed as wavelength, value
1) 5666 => 11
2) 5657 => 12.7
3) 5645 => 14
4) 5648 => 14.9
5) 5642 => 14.9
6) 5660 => 16.6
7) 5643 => 16.4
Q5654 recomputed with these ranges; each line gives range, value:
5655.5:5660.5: 16.6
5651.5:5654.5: 14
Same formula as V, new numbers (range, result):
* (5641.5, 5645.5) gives 14.3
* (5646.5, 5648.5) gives 13.9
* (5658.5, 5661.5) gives 14.6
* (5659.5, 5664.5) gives 13.4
